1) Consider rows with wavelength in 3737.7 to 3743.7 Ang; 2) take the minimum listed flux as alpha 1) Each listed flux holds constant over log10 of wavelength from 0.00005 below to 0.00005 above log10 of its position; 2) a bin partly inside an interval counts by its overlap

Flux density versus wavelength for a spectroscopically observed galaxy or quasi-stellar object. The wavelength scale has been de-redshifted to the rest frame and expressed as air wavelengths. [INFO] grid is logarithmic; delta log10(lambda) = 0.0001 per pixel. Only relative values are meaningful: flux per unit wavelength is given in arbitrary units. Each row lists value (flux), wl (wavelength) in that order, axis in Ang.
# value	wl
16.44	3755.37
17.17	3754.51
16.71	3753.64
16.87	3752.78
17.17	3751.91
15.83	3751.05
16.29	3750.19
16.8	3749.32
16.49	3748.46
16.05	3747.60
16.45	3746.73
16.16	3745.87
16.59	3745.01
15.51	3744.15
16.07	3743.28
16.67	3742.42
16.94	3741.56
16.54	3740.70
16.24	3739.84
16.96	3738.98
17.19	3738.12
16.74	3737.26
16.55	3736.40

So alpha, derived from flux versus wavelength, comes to 16.07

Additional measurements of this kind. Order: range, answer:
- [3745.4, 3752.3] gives 15.83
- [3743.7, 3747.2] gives 15.51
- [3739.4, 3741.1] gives 16.24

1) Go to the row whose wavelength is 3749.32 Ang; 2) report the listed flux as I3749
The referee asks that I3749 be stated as 16.8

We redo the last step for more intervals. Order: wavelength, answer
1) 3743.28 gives 16.07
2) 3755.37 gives 16.44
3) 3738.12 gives 17.19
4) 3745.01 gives 16.59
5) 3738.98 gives 16.96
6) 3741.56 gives 16.94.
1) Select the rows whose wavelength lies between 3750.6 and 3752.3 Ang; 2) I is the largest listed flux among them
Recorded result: 17.17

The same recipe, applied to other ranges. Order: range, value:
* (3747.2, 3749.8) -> 16.8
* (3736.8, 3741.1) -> 17.19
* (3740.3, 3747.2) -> 16.94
